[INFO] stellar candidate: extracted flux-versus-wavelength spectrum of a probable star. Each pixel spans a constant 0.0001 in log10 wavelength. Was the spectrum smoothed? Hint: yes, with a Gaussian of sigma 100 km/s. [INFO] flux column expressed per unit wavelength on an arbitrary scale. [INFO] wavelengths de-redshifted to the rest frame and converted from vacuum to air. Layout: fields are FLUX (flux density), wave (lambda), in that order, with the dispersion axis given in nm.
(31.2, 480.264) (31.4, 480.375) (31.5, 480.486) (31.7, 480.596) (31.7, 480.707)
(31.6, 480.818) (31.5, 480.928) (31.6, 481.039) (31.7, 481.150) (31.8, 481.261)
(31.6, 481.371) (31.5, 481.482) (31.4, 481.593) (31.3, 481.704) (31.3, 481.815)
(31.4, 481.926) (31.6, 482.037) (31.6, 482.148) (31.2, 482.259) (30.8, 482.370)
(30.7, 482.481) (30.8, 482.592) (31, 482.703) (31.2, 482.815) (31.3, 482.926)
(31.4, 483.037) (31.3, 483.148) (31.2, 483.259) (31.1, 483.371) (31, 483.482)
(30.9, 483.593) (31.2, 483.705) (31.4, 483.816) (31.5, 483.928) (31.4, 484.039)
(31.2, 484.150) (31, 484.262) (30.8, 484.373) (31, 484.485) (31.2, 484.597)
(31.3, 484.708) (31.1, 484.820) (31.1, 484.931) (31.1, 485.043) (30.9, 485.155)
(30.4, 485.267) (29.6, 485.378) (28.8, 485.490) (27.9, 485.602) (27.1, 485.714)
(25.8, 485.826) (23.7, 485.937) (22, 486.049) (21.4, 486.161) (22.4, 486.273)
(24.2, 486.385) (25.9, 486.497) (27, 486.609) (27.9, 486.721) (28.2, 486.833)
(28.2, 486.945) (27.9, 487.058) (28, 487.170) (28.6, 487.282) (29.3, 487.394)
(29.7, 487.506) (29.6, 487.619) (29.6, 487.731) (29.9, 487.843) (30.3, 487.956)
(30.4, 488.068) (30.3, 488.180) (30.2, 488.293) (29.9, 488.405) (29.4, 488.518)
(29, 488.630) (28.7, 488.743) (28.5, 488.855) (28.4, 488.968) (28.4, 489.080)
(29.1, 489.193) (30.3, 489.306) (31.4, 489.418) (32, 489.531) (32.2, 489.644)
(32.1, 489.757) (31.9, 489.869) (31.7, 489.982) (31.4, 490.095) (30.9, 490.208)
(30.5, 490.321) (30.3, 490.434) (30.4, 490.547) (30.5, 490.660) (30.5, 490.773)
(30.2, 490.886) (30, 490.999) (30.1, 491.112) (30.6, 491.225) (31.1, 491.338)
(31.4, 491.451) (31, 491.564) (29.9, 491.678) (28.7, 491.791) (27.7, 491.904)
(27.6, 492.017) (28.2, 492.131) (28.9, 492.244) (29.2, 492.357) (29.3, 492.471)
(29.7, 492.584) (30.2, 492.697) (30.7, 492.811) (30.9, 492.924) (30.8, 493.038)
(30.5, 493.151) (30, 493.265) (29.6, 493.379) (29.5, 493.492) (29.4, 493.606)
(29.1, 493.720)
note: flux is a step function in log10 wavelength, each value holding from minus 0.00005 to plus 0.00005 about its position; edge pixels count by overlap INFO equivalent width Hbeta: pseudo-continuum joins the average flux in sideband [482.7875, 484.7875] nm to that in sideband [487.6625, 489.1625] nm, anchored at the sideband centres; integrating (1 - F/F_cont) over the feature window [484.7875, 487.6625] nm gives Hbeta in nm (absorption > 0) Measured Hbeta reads 0.26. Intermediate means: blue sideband 31.2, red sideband 29.5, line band 27.6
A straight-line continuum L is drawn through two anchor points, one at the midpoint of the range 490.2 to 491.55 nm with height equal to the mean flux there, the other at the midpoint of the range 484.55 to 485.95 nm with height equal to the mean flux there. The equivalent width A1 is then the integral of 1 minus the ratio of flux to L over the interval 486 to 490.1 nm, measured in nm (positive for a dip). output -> 0.17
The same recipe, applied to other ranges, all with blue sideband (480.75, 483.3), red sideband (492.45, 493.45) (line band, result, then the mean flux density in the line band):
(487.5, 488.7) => 0.035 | 29.8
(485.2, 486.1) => 0.116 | 27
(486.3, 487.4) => 0.126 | 27.3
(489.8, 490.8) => -0.014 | 30.9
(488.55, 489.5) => 0.041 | 29.3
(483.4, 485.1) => -0.001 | 31.1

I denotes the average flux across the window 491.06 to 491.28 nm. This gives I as 30.4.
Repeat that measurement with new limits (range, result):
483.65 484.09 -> 31.4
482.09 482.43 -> 31.2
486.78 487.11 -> 28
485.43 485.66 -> 28.3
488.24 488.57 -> 29.8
